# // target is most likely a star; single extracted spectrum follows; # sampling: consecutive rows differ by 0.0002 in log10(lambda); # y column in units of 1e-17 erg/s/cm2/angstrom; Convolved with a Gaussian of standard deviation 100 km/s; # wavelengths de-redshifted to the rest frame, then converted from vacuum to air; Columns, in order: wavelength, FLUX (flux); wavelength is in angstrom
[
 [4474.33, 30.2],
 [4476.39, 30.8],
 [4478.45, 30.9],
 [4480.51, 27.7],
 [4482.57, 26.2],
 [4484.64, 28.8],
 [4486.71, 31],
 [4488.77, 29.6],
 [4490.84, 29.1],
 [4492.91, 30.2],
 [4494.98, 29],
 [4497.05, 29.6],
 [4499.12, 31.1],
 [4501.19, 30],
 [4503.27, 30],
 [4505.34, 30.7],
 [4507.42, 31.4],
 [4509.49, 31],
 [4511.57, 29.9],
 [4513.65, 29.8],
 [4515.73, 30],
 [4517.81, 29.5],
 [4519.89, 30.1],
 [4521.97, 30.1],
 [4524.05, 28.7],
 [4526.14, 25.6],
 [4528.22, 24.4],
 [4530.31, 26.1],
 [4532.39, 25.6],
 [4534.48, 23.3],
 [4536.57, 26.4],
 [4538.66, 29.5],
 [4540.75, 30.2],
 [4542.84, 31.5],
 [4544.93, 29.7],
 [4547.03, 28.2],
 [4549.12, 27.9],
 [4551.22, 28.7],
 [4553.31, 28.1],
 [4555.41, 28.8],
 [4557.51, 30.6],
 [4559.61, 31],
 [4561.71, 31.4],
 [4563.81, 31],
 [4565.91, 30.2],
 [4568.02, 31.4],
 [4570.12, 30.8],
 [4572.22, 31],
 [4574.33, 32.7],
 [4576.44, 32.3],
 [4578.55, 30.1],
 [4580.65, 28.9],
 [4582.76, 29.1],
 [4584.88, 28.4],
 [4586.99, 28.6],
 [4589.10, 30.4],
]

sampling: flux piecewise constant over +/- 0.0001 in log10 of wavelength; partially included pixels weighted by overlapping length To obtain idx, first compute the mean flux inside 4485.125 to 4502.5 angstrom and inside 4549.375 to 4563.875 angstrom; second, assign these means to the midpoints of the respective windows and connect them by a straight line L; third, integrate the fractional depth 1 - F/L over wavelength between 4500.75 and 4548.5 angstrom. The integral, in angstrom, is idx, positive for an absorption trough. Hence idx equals 1.7 angstrom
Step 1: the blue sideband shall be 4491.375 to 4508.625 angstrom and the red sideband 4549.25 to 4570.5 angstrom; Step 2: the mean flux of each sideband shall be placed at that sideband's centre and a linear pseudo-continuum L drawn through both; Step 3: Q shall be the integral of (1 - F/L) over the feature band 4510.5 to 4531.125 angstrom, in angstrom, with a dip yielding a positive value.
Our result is 1.2 angstrom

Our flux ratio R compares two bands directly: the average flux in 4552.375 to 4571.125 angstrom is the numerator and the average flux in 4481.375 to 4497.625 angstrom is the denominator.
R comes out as 1.04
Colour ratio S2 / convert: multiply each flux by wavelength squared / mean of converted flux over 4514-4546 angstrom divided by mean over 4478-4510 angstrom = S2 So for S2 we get 0.96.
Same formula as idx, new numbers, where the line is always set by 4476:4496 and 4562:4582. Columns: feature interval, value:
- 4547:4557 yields 0.68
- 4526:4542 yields 1.97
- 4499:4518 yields -0.40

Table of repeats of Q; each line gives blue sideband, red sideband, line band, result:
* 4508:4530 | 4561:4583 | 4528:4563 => 1.7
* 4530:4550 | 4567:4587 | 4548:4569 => -0.5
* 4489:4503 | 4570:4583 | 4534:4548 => 0.8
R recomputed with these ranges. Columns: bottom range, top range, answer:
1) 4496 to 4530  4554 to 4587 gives 1.03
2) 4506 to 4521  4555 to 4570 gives 1.02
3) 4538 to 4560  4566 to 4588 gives 1.03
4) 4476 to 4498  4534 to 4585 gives 1.01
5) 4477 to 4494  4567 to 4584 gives 1.05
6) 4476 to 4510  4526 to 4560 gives 0.94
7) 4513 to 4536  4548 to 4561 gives 1.06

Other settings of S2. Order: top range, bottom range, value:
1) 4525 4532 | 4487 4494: 0.87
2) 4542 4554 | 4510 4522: 0.98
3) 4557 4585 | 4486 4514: 1.05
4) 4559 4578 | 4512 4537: 1.16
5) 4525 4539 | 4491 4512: 0.86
